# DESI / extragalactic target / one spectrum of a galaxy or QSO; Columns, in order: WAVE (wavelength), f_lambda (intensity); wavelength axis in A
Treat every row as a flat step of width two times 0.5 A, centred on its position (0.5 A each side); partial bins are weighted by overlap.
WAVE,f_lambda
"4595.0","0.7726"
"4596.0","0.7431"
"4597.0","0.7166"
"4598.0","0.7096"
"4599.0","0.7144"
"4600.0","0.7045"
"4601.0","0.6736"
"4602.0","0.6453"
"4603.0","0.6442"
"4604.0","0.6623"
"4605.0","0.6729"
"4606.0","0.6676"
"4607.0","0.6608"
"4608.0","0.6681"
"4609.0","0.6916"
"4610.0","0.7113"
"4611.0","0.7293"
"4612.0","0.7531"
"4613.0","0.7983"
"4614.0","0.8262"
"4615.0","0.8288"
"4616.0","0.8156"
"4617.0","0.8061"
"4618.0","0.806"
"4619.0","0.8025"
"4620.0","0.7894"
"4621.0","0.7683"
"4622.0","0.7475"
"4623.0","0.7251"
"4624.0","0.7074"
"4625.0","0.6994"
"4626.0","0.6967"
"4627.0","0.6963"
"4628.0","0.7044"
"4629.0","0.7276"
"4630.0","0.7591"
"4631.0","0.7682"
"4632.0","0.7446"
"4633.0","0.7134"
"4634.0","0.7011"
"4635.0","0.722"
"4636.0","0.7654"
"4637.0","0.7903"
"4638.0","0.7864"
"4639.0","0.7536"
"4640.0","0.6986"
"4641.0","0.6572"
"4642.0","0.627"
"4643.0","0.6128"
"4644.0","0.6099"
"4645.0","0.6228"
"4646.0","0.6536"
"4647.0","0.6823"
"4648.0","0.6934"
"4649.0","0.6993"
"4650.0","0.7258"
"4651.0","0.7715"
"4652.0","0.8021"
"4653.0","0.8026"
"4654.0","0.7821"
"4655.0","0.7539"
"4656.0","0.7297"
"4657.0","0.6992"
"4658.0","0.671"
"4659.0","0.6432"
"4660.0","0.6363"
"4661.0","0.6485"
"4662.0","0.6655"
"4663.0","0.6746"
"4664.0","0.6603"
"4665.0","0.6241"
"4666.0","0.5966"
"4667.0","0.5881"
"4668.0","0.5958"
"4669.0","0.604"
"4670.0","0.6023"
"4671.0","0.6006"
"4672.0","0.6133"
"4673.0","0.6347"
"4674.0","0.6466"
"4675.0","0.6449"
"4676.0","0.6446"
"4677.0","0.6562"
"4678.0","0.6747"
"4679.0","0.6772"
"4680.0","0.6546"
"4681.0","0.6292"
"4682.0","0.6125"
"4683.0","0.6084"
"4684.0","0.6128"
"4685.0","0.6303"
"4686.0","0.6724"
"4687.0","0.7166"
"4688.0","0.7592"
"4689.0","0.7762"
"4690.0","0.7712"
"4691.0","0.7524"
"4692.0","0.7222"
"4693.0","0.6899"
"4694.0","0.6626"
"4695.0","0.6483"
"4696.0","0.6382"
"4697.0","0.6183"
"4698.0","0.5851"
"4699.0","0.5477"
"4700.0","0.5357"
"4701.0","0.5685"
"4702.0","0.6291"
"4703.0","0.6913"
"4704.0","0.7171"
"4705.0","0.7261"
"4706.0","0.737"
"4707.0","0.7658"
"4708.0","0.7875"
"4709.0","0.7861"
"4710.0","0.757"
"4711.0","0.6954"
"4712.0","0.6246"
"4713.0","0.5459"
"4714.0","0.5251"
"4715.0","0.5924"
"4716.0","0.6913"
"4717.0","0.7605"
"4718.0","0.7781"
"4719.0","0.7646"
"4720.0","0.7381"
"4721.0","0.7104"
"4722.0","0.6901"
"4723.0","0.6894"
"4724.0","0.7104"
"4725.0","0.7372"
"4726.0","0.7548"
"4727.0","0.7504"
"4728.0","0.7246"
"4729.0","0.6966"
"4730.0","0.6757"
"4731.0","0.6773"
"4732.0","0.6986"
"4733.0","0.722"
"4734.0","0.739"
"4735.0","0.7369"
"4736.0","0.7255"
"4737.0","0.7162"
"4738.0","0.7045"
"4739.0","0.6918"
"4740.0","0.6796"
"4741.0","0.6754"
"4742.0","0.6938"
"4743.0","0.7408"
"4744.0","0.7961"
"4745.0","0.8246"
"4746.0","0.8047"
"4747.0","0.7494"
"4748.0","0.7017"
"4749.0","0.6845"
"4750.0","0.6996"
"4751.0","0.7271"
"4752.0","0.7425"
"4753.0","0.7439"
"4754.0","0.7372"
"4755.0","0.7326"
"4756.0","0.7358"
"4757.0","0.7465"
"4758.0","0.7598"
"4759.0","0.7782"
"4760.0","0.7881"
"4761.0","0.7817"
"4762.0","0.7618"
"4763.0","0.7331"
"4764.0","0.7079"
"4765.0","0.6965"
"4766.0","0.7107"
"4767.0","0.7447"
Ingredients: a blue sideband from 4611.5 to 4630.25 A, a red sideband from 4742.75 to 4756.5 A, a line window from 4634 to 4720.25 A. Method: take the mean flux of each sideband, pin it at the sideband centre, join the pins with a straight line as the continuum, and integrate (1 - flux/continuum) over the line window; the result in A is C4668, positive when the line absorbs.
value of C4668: 8.9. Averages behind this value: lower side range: 0.761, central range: 0.676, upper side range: 0.744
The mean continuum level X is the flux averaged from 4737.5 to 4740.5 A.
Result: 0.692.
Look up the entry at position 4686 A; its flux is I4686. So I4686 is 0.6724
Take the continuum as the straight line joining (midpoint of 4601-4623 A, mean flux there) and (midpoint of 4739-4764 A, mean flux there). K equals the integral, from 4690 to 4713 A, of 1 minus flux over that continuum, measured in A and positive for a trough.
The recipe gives 1.97 A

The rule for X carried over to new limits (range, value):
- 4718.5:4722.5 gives 0.726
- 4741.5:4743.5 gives 0.717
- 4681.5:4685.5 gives 0.616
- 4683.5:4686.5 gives 0.638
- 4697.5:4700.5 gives 0.556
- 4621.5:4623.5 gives 0.736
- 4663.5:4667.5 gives 0.617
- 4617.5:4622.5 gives 0.783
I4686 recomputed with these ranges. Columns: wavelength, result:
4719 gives 0.7646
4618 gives 0.806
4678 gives 0.6747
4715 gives 0.5924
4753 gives 0.7439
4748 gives 0.7017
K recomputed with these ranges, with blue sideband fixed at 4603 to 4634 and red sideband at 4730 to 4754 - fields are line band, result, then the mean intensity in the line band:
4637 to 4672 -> 2.7 A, 0.676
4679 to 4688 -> 1.0 A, 0.651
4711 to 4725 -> 0.9 A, 0.681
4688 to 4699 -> 0.7 A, 0.683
